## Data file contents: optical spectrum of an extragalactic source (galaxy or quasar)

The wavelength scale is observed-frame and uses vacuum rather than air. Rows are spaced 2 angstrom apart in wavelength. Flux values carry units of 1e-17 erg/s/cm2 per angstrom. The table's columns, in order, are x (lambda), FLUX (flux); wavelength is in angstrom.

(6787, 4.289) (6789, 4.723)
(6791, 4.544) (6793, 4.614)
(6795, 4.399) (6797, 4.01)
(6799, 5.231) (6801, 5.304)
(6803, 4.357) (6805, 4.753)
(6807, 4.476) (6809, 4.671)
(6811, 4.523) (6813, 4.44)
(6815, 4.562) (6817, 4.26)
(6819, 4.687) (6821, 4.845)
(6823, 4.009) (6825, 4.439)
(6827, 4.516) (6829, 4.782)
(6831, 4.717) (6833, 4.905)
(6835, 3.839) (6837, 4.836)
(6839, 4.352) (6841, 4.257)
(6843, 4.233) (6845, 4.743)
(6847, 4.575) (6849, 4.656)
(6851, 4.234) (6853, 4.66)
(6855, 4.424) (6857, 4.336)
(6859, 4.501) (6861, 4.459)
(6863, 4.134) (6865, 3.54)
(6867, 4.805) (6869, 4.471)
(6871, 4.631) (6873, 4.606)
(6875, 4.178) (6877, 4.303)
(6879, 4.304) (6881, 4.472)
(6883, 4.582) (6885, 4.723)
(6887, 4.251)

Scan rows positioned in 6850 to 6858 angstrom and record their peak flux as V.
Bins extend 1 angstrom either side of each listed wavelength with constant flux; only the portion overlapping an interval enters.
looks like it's 4.66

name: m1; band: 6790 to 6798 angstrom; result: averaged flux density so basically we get 4.39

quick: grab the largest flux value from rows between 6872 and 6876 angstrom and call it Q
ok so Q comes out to 4.606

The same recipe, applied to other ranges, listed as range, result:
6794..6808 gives 5.304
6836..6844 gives 4.836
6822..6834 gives 4.905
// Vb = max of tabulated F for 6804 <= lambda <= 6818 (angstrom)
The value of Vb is 4.753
